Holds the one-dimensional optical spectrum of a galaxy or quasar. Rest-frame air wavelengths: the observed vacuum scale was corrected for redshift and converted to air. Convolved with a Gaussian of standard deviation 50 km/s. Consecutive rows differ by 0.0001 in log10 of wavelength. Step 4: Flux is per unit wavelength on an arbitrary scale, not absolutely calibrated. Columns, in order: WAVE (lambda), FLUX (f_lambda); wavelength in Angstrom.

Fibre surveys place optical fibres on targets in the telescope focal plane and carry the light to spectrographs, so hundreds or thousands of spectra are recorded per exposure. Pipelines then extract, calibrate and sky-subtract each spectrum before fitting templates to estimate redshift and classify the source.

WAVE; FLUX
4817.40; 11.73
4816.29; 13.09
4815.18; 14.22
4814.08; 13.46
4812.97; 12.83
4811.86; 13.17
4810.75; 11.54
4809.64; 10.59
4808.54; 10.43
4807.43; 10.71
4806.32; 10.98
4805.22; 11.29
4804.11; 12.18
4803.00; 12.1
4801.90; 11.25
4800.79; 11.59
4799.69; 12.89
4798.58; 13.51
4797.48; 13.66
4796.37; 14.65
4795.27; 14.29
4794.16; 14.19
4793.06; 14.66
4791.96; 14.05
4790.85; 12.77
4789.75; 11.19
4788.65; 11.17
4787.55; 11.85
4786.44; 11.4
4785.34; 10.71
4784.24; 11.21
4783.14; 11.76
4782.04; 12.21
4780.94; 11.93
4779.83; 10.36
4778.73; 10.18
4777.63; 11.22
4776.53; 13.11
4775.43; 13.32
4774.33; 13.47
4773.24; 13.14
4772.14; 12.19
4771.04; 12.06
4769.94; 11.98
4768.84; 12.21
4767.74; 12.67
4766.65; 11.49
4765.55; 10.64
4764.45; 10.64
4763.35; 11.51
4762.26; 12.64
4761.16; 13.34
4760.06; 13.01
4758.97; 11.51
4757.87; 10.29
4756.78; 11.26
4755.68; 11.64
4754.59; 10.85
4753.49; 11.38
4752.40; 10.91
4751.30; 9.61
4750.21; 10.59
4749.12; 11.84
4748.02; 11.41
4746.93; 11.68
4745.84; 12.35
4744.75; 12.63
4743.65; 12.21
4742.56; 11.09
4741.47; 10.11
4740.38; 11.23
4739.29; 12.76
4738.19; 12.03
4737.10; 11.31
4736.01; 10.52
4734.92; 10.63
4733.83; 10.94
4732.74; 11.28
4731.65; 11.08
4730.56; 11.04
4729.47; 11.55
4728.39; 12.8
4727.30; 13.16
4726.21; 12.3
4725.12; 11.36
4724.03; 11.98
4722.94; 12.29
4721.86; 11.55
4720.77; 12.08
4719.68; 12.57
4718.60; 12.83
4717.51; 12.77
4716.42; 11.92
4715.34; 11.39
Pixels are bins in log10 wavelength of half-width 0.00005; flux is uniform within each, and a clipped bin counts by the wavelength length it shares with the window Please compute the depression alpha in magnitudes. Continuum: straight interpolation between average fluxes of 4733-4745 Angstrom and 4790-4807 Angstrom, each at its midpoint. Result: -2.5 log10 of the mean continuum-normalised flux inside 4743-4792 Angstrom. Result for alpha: 0.03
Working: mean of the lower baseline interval 11.4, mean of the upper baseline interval 12.9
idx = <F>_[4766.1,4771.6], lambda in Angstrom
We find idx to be 12.1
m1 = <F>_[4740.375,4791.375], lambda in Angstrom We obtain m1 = 11.7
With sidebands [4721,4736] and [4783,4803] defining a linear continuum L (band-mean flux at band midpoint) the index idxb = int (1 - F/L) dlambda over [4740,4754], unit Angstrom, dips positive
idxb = 0.72 Angstrom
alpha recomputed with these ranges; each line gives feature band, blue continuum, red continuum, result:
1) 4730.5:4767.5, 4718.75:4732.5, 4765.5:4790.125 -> 0.05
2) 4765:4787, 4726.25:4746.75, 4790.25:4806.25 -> 0.06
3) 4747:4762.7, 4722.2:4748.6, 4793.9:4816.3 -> 0.04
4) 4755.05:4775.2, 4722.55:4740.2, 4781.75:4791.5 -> -0.04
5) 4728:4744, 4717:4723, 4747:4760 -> 0.04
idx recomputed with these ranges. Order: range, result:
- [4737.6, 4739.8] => 12.3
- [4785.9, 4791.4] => 11.7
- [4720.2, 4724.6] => 12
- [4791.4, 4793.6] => 14.3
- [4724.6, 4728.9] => 12.4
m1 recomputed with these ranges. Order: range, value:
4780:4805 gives 12.5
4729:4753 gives 11.3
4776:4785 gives 11.5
